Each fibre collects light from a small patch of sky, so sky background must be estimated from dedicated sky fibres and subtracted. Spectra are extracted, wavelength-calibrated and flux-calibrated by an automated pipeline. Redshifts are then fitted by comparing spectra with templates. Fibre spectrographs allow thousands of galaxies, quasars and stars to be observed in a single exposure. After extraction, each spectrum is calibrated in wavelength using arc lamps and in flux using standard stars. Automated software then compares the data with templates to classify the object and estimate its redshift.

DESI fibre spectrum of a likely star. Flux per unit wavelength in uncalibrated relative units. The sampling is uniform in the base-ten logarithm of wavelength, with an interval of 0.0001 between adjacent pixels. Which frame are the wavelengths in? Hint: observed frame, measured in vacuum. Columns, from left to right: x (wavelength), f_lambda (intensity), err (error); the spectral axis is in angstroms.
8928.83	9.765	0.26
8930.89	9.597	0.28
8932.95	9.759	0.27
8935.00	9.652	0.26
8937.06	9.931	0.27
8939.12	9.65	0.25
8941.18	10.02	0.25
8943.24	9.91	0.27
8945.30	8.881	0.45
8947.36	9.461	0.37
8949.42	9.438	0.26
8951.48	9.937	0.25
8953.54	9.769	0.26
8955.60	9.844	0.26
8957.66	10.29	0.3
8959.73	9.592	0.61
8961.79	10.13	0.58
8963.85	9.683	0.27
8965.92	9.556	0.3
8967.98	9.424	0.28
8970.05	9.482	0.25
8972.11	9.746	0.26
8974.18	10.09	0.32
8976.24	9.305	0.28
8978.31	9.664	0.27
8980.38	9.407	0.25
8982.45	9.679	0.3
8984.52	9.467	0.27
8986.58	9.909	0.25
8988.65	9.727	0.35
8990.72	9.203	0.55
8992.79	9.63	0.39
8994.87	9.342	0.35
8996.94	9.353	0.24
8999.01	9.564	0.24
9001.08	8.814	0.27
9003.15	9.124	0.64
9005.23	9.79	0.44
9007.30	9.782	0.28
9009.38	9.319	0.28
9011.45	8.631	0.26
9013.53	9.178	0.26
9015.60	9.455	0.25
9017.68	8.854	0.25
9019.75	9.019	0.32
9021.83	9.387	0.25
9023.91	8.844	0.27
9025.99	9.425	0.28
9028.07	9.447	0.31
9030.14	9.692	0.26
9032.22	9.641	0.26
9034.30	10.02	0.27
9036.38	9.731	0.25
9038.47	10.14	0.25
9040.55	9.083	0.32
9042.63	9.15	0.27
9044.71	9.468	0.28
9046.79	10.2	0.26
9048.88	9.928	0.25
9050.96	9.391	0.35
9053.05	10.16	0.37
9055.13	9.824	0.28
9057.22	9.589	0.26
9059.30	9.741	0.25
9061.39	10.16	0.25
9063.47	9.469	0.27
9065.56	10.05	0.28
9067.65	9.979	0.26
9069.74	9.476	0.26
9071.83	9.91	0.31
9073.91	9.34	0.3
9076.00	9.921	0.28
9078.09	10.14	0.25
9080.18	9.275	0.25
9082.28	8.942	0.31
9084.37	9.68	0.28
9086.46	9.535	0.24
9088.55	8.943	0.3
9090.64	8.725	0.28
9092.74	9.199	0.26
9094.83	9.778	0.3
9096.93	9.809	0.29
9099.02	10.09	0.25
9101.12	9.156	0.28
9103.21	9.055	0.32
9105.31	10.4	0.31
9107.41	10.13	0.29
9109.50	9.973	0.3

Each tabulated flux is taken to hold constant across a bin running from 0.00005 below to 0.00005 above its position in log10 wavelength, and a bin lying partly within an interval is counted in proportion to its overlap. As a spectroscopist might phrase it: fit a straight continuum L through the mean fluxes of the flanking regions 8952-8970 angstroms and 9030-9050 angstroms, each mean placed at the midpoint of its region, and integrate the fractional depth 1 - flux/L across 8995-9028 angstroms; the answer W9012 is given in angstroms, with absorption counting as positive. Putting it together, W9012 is 1.6 angstroms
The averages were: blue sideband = 9.77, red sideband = 9.7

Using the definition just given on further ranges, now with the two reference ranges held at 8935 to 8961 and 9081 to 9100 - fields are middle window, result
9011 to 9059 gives 0.1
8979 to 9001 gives 0.3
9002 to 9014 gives 0.4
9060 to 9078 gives -0.7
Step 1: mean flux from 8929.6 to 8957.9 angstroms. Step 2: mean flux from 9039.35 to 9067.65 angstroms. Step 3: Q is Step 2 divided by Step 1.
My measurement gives 1.0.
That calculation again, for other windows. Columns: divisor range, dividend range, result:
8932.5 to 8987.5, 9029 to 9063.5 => 1.00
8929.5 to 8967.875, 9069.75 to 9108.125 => 0.98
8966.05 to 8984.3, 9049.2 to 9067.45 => 1.02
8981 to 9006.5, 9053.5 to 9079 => 1.04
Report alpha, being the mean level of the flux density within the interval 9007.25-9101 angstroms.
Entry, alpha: 9.54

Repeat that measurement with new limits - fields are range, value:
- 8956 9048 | 9.51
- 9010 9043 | 9.36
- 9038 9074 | 9.73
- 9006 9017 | 9.27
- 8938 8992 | 9.67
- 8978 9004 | 9.45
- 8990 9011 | 9.37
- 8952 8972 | 9.76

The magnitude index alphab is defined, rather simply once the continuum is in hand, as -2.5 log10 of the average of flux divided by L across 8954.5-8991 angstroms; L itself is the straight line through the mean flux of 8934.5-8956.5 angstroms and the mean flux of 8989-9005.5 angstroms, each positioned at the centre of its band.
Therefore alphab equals -0.02 mag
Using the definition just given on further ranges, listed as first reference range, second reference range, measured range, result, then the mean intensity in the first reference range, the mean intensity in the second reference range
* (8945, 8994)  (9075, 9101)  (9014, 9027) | 0.05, 9.65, 9.49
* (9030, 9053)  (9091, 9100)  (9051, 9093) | 0.01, 9.69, 9.64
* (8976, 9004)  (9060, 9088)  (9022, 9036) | 0.00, 9.45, 9.67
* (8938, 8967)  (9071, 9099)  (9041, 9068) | -0.02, 9.73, 9.5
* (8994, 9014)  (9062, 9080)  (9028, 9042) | -0.02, 9.29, 9.77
